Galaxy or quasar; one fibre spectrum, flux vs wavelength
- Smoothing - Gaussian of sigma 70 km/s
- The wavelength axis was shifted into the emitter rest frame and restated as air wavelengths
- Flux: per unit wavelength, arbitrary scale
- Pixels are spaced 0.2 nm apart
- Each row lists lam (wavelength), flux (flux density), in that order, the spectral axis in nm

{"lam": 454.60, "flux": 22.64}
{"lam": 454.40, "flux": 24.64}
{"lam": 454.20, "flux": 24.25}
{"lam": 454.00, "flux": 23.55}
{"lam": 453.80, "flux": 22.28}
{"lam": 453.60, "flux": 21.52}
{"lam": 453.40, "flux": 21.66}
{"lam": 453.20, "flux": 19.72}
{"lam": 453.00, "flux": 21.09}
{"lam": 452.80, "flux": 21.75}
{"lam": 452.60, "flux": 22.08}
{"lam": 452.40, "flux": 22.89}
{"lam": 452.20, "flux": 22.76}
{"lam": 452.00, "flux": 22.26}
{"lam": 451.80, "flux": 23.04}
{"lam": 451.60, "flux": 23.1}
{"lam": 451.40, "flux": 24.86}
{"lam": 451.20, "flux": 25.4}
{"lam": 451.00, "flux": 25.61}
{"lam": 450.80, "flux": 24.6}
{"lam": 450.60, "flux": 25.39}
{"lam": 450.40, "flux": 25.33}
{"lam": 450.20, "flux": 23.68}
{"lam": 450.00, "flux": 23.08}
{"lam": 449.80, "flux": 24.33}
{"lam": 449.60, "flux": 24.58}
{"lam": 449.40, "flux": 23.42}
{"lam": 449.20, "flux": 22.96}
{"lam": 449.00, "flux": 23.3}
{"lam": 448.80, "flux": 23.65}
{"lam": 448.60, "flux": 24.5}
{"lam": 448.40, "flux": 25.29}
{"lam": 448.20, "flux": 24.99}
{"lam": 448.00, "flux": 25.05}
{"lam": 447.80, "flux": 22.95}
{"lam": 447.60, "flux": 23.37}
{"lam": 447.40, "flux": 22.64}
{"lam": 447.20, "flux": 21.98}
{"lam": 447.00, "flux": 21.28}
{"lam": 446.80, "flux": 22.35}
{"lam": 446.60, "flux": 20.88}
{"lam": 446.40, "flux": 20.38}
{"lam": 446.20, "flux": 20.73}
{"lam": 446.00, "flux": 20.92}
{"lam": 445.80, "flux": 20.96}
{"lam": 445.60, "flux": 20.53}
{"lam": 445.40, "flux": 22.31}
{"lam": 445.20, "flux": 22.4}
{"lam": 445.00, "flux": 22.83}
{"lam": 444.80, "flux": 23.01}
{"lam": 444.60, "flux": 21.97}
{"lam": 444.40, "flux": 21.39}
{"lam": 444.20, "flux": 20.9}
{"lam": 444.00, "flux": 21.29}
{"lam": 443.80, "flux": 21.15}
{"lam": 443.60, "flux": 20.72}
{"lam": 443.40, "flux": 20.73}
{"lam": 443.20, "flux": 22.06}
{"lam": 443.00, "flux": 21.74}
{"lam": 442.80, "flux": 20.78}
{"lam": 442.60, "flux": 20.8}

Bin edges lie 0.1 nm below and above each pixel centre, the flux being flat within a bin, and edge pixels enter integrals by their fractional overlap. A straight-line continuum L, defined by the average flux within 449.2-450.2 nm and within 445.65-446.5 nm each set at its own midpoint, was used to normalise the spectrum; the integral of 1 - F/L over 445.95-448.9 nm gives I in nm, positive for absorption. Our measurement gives -0.12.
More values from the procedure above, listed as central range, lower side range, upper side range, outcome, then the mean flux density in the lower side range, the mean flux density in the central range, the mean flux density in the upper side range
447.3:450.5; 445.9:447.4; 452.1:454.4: -0.34 nm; 21.3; 23.9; 22.2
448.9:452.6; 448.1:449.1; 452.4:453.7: -0.15 nm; 24.3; 23.9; 21.4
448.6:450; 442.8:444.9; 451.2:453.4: -0.10 nm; 21.5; 23.7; 22.5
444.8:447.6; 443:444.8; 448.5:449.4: 0.09 nm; 21.4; 21.7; 23.6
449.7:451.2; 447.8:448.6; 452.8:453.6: -0.10 nm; 24.8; 24.6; 21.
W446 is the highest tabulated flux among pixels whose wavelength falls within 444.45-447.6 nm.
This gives 23.37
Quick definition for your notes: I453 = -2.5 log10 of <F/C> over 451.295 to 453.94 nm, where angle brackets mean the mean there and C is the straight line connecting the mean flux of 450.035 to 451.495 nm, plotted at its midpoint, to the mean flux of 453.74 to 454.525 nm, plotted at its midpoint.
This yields 0.09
